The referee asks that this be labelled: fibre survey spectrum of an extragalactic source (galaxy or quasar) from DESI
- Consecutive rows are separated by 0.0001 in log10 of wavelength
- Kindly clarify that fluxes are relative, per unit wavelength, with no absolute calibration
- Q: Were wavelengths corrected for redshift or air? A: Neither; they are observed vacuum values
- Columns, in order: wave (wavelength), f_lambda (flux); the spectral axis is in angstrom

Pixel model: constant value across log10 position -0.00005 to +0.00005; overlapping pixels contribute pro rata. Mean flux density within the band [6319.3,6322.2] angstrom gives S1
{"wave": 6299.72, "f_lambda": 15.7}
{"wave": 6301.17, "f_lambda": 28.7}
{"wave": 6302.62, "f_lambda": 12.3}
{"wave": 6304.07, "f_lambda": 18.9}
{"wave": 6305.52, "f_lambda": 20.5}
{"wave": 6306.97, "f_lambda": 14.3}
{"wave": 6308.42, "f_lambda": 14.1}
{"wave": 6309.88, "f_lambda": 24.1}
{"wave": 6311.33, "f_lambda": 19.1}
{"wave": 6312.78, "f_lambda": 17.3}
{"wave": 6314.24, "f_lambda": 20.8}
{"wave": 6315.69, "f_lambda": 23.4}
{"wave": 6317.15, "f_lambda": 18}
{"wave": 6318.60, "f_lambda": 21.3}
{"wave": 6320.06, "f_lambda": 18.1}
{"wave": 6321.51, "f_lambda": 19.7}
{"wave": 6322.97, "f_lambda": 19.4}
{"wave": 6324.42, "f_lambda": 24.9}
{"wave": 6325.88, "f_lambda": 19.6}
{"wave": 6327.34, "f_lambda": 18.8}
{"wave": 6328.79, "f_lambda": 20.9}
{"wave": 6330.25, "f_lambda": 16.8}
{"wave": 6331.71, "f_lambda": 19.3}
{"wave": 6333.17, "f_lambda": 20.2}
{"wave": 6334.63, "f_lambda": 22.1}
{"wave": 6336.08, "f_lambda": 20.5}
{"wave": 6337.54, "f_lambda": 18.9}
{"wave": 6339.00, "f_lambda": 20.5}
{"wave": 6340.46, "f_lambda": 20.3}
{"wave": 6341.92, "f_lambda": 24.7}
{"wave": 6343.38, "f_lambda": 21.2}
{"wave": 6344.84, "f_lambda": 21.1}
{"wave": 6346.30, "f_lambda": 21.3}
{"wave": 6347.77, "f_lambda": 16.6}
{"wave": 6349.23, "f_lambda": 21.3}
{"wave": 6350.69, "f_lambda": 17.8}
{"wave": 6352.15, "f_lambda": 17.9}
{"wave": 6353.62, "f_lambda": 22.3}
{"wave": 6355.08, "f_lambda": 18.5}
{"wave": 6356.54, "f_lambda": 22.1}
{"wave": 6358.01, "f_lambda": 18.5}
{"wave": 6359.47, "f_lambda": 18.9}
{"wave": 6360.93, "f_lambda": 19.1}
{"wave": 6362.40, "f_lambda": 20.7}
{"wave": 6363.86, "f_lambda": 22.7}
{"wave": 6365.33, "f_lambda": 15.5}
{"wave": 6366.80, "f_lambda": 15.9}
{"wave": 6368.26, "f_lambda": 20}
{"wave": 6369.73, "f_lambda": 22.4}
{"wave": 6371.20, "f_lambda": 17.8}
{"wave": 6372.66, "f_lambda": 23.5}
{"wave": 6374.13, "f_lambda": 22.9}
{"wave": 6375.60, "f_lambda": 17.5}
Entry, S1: 18.9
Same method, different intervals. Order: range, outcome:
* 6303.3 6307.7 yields 17.9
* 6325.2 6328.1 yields 19.2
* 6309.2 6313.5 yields 20.2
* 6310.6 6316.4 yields 20.2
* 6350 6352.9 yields 17.8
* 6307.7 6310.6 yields 19.1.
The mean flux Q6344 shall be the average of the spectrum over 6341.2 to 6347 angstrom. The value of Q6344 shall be 22.1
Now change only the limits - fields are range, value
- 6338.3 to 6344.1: 21.7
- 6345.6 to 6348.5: 18.9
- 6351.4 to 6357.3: 20.2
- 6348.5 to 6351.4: 19.6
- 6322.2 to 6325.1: 22.1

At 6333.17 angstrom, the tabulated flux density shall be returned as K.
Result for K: 20.2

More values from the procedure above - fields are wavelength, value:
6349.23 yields 21.3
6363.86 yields 22.7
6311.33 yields 19.1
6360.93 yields 19.1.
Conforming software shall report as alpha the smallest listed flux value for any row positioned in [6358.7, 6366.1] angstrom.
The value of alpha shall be 15.5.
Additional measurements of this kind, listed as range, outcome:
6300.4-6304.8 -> 12.3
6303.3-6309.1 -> 14.1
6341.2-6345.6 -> 21.1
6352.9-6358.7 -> 18.5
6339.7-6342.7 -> 20.3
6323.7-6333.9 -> 16.8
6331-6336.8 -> 19.3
